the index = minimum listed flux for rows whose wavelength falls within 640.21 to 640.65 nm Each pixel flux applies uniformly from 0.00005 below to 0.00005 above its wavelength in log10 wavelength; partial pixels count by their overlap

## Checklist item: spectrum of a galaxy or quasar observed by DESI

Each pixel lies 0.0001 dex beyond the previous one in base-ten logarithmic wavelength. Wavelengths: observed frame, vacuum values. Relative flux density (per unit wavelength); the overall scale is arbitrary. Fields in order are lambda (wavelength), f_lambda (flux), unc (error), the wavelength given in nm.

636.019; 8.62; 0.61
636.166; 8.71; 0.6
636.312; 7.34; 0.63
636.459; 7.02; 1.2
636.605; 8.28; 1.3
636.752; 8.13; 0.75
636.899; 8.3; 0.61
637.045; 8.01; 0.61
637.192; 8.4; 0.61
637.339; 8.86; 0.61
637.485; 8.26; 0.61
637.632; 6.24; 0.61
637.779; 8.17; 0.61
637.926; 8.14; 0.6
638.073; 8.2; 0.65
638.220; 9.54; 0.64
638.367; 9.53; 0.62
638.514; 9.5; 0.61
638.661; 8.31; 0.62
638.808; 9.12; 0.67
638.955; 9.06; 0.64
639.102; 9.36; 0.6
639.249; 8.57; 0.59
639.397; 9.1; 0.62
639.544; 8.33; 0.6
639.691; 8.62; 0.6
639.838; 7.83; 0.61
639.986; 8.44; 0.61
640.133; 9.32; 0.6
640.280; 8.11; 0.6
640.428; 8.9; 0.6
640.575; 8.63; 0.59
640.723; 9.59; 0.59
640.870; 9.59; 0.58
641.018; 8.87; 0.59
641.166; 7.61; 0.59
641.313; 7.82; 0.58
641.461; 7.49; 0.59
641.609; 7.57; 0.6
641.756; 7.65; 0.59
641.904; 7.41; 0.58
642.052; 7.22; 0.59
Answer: 8.11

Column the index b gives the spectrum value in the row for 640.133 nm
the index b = 9.32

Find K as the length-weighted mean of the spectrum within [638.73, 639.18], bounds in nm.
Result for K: 9.18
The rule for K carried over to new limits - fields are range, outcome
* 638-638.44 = 9.09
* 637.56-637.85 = 7.2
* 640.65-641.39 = 8.69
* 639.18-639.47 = 8.81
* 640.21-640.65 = 8.54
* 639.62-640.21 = 8.56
